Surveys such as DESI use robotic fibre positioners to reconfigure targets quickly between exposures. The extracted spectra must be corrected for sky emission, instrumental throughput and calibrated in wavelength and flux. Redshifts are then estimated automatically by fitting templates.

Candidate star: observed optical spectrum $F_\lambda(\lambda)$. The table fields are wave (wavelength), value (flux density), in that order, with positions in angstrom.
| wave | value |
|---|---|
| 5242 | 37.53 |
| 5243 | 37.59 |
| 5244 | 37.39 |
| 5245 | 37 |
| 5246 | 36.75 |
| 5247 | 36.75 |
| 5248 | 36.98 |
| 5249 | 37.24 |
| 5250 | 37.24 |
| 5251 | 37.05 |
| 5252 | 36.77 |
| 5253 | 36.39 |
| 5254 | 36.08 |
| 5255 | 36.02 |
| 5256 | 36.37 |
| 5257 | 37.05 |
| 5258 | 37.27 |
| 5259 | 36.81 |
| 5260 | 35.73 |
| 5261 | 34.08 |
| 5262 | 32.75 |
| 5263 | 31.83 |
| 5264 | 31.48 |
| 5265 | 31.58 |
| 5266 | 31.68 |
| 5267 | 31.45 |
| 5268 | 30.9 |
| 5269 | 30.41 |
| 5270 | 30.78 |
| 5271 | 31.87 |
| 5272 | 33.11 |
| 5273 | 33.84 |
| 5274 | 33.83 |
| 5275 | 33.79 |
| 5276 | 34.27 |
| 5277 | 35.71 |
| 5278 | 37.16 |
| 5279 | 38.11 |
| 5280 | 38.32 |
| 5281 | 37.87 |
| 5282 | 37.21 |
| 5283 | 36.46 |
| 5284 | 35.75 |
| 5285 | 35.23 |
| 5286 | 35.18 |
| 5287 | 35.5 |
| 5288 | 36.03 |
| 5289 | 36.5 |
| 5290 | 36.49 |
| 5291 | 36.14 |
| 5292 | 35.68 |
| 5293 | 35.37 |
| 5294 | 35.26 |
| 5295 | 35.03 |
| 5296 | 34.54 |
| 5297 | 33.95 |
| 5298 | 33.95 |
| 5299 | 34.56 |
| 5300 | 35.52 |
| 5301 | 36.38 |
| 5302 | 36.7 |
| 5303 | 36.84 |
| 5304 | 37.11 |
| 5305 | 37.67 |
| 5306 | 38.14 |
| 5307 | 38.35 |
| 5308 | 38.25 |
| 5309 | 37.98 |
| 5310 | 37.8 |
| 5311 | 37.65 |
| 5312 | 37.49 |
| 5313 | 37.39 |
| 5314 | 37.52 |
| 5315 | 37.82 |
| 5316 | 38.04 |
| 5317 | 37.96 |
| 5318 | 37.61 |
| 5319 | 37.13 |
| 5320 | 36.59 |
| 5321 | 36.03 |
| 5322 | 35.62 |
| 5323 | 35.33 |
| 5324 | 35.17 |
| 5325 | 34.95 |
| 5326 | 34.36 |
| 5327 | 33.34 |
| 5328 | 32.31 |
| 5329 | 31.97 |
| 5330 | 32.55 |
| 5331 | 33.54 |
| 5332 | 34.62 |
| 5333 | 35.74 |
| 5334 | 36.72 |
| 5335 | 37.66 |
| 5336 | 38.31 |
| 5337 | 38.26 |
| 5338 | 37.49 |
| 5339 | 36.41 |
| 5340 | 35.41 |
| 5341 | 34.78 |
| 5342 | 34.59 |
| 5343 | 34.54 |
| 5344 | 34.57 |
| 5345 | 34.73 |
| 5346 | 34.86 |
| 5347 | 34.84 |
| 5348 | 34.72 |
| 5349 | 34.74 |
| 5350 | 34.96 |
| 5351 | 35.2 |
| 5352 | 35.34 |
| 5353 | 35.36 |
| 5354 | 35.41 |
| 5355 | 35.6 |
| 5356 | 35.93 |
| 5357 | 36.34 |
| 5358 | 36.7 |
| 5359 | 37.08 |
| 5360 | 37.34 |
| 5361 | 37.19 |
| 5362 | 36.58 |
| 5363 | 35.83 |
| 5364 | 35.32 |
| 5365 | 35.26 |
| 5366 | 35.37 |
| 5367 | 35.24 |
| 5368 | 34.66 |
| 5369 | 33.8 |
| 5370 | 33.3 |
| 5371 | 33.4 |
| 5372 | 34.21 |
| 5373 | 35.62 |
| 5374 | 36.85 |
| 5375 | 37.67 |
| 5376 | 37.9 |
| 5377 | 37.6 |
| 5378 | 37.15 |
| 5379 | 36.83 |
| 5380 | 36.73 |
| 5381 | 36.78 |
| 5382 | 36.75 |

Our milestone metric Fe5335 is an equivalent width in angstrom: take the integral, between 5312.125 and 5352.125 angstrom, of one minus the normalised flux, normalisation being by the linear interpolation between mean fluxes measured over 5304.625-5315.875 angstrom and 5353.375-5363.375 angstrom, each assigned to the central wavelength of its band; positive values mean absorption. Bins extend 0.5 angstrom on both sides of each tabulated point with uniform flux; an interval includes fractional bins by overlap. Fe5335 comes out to 1.7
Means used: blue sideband 37.8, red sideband 36.4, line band 35.6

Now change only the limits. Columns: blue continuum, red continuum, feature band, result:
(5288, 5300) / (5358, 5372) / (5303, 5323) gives -1.2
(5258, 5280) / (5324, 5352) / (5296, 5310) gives -0.9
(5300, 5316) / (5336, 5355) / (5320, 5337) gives 0.6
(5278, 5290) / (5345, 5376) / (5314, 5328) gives 0.0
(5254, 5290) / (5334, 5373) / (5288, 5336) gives -1.3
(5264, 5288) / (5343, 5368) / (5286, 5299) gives -0.3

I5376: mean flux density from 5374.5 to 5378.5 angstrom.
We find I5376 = 37.6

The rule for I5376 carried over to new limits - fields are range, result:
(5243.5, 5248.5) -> 37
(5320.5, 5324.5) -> 35.5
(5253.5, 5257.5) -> 36.4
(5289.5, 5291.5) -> 36.3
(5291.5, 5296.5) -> 35.2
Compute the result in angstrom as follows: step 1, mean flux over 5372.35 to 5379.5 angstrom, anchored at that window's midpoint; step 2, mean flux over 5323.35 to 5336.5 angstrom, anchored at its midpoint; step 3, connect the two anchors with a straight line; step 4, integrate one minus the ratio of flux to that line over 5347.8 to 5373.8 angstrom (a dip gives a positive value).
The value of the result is 0.6 angstrom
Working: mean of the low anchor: 34.7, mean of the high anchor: 37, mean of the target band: 35.4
